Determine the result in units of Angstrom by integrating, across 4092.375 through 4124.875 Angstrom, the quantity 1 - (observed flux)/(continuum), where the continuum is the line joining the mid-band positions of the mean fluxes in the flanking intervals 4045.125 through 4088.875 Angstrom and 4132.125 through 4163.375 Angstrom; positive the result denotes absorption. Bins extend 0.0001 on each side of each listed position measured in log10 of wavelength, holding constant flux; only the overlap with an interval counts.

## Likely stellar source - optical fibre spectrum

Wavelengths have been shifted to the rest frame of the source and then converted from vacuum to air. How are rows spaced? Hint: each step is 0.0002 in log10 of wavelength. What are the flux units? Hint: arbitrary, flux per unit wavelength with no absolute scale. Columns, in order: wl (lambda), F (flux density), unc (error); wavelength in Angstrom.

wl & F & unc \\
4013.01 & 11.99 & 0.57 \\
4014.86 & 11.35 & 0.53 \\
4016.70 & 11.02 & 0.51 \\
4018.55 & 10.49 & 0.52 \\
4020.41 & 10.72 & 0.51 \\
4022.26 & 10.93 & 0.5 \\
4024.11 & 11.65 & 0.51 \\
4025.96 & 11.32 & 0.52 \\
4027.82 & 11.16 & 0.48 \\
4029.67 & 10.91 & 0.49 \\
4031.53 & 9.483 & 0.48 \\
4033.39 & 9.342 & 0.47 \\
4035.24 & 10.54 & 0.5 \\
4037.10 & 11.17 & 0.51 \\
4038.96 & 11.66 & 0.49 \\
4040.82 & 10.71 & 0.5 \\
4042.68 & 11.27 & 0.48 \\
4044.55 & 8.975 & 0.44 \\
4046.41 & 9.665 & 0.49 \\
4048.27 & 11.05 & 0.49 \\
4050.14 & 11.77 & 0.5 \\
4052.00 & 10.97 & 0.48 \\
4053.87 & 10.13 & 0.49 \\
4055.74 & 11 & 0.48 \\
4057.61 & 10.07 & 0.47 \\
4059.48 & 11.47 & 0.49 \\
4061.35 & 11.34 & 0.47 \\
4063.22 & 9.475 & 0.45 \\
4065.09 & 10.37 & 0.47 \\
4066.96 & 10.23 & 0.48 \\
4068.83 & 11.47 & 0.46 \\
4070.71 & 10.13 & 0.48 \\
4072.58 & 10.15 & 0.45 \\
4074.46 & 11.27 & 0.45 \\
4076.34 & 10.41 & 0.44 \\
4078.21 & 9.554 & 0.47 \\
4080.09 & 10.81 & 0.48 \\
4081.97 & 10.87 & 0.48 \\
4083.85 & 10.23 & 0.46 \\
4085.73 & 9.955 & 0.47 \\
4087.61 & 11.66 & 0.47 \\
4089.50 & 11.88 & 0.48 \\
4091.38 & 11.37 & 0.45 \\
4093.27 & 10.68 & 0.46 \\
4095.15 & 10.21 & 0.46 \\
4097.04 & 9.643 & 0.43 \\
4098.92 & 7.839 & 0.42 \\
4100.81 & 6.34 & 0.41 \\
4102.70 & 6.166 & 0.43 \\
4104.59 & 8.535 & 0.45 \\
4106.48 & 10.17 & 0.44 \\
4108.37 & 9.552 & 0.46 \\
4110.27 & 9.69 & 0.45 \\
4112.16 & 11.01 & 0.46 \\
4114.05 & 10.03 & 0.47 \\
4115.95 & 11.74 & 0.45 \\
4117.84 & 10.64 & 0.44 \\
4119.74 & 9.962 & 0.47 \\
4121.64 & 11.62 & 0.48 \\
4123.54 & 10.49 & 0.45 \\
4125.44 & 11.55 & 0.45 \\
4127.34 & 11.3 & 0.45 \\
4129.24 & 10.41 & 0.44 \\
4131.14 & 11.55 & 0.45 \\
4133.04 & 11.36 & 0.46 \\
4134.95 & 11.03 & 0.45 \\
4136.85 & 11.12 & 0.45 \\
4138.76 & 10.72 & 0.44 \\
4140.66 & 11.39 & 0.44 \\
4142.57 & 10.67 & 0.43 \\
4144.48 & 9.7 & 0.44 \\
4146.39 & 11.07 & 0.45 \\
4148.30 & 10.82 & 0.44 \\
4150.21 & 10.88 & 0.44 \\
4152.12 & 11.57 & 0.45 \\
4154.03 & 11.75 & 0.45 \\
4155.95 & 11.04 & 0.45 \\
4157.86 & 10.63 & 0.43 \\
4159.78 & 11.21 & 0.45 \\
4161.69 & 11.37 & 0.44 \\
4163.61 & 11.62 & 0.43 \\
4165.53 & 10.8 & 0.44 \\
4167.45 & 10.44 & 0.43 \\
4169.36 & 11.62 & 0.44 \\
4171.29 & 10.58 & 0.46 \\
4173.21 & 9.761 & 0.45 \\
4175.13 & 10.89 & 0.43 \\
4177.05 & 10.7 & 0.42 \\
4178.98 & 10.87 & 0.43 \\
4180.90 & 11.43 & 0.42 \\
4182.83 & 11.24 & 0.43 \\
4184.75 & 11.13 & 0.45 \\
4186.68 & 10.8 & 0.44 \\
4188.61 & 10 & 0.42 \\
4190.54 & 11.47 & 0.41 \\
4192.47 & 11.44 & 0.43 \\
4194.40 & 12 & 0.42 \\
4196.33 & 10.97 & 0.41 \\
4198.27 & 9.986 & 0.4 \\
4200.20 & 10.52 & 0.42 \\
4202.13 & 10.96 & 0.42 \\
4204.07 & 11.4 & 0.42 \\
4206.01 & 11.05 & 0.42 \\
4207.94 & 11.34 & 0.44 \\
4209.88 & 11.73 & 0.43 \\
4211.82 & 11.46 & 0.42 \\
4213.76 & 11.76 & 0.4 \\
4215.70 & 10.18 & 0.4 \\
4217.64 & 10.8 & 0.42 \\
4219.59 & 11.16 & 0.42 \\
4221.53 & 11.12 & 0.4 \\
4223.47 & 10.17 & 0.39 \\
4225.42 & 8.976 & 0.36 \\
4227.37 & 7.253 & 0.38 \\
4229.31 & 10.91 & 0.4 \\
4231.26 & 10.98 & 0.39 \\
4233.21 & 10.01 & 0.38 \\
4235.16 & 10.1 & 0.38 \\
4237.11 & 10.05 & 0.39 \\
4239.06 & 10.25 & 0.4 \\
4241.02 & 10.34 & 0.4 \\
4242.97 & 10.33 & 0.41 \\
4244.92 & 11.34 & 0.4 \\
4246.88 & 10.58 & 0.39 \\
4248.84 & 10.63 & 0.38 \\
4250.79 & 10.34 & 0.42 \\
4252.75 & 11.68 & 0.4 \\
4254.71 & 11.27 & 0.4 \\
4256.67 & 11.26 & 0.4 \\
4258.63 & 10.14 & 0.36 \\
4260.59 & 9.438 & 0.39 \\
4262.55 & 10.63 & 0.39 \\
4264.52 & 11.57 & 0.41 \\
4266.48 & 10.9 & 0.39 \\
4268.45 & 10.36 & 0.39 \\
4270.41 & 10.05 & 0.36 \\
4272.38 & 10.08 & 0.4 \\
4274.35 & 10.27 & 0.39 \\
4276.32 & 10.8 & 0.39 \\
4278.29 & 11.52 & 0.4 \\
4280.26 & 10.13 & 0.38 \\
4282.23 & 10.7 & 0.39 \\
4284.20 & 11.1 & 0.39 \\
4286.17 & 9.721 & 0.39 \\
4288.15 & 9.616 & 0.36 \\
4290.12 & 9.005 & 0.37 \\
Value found 3.4 Angstrom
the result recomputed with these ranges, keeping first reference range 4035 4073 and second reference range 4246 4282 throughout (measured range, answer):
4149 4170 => -1.01 Angstrom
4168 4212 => -1.45 Angstrom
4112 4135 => -0.69 Angstrom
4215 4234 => 0.88 Angstrom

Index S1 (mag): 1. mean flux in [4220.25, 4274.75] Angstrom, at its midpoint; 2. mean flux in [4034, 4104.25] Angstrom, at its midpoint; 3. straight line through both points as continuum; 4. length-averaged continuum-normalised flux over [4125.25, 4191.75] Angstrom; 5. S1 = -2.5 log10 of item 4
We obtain -0.06 mag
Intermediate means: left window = 10.3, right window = 10.4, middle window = 11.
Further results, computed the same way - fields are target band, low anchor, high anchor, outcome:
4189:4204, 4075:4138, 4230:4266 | -0.05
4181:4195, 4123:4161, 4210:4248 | -0.04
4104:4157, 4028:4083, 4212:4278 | -0.02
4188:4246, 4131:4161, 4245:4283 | 0.01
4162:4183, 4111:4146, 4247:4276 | -0.01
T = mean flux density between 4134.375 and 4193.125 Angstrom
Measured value 11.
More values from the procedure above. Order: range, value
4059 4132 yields 10.3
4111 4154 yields 11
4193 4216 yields 11.1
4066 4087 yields 10.5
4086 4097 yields 11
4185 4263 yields 10.7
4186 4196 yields 11.1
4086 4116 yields 9.73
